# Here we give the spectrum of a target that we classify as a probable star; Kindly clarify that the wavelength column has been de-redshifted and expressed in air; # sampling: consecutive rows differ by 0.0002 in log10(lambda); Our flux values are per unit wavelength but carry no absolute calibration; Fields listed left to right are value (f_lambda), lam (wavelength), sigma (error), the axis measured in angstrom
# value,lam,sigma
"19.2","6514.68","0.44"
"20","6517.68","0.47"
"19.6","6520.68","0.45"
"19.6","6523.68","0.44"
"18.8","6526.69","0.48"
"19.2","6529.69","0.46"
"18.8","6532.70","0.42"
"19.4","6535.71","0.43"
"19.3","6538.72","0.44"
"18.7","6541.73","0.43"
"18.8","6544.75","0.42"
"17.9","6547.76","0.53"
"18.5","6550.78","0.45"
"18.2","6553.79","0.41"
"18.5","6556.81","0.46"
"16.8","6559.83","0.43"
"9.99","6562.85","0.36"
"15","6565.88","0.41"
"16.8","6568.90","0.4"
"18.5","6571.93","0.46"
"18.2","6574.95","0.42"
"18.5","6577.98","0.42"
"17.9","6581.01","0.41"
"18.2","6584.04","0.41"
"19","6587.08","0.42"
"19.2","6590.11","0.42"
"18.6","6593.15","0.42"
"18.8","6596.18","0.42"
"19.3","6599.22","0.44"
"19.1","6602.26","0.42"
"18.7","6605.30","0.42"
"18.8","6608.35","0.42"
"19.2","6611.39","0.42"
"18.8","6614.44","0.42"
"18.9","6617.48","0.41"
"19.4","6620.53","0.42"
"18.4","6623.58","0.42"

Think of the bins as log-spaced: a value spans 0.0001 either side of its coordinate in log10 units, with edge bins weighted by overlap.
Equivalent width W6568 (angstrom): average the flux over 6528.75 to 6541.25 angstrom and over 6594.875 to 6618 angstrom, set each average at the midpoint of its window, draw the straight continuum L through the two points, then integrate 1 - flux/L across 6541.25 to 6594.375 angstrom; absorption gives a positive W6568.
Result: 4.0 angstrom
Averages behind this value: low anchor 19.1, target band 17.6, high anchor 19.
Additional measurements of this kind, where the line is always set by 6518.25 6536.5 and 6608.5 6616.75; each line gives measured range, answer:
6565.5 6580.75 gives 1.2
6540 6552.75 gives 0.5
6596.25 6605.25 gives 0.0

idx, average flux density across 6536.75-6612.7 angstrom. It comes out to 18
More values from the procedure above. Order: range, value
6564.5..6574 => 16.9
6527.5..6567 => 17.7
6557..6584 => 16.7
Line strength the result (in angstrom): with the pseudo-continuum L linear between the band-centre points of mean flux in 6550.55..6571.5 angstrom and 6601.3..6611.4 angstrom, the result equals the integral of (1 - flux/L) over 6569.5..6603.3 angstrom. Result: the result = -1.7 angstrom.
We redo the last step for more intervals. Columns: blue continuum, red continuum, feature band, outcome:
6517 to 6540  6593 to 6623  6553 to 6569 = 2.9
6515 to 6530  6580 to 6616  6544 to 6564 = 2.3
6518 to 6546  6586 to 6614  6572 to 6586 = 0.6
